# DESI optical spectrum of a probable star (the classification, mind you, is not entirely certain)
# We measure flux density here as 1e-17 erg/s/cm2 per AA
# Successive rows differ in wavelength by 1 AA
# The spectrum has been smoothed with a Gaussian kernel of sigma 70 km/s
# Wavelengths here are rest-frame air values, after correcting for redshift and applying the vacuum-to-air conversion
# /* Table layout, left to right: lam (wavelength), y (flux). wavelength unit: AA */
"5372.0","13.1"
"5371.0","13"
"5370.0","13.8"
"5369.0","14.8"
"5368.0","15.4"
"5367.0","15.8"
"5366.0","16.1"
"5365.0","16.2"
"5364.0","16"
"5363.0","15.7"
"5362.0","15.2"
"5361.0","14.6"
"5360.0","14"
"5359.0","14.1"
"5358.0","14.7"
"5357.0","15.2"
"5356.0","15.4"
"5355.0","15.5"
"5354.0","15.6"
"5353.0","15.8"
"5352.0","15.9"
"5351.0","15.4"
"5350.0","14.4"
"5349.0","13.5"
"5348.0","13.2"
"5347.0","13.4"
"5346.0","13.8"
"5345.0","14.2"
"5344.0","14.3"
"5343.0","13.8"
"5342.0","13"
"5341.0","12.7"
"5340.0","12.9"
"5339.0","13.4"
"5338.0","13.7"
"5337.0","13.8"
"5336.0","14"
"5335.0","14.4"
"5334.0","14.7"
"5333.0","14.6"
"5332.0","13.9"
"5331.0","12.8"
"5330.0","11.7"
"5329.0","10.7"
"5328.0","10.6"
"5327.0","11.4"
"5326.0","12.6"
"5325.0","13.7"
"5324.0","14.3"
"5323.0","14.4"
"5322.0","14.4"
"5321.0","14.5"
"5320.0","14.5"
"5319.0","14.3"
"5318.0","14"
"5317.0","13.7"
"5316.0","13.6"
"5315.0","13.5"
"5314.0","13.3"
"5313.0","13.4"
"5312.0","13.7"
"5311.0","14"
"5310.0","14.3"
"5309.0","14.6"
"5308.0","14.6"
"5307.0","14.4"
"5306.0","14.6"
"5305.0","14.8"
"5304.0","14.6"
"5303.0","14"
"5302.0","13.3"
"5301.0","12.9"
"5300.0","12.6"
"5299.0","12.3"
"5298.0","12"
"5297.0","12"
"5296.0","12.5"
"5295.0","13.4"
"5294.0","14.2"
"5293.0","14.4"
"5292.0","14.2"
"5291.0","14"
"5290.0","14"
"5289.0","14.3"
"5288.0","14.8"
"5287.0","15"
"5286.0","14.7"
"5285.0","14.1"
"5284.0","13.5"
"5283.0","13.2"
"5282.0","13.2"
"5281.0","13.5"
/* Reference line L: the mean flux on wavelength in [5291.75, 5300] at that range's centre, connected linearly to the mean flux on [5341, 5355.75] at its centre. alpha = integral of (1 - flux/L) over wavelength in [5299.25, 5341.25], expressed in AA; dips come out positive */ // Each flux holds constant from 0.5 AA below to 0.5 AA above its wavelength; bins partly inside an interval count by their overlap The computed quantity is 0.1 AA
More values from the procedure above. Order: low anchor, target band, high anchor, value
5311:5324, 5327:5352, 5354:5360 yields 1.8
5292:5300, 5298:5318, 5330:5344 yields -0.8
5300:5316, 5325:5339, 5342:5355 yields 1.2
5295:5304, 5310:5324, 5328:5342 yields -1.0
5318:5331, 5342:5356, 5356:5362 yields -0.3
